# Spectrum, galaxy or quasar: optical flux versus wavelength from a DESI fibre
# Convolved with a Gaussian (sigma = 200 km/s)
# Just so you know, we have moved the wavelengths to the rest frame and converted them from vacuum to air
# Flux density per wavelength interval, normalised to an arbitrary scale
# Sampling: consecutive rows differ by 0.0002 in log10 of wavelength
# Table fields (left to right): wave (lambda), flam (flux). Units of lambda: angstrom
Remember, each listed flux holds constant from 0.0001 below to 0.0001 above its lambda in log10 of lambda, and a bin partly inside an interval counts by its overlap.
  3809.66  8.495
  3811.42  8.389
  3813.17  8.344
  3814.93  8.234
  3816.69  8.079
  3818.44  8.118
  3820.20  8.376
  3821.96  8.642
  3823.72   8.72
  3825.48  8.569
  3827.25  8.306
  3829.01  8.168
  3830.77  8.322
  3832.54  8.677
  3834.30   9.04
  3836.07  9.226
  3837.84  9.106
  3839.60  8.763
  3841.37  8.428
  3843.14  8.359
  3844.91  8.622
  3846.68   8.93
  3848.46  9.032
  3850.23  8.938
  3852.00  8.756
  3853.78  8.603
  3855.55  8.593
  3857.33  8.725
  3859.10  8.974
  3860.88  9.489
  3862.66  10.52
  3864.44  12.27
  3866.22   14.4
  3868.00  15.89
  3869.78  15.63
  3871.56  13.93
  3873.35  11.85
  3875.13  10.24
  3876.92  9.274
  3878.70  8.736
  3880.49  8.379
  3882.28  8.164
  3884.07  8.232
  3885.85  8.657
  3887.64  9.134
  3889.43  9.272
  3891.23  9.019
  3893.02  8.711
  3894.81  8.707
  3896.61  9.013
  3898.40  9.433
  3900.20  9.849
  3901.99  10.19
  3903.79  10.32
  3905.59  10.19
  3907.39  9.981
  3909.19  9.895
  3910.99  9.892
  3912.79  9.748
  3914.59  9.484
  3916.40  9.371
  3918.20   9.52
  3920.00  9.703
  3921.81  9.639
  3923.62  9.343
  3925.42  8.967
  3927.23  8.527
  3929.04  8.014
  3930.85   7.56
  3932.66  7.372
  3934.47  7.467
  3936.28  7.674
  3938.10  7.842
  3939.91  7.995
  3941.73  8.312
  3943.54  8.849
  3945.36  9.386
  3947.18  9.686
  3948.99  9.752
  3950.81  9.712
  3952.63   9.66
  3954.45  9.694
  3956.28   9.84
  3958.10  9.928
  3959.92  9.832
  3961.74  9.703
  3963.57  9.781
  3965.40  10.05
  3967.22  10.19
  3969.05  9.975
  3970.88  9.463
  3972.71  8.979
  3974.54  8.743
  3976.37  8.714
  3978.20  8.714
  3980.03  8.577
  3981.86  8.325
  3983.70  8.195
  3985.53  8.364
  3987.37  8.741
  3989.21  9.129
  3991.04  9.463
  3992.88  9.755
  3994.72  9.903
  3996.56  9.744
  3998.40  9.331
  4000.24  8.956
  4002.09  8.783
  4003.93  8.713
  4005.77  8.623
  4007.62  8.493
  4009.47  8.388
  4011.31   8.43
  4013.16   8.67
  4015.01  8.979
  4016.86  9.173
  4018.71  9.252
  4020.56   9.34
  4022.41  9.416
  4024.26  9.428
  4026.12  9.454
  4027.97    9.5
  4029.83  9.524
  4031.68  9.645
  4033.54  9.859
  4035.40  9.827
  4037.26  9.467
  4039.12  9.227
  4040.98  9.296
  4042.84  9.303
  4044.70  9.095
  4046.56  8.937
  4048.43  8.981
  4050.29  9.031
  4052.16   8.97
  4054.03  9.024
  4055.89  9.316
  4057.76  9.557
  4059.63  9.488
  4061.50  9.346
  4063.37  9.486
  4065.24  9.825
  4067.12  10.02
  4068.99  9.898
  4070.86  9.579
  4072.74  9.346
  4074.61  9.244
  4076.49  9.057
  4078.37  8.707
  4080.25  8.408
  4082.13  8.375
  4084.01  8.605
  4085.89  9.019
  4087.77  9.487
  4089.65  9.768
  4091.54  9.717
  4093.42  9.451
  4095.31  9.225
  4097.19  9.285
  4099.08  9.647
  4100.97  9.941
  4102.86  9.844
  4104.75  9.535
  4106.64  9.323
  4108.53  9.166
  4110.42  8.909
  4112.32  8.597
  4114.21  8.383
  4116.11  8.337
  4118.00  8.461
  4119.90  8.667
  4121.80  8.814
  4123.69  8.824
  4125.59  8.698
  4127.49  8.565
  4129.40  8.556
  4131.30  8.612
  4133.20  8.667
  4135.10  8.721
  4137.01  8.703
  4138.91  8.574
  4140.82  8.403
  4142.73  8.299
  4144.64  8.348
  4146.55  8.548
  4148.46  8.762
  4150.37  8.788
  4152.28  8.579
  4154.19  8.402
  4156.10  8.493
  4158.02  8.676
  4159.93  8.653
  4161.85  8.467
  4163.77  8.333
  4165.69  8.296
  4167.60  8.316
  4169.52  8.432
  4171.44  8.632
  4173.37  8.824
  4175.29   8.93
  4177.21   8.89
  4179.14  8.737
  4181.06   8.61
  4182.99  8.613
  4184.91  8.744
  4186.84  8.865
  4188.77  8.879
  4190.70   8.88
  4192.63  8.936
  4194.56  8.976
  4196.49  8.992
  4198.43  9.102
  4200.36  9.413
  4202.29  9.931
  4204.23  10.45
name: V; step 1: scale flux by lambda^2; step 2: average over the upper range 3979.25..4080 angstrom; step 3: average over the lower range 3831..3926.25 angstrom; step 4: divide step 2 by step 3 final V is 1.0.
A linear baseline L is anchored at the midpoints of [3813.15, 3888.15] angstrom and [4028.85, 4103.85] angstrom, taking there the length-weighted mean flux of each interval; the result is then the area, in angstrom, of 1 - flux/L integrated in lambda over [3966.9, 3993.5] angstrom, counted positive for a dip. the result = 1.2 angstrom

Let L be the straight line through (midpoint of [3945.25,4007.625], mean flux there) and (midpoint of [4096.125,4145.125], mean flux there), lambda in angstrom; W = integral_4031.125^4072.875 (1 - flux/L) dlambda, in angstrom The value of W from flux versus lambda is -1.6 angstrom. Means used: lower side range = 9.29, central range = 9.41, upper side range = 8.85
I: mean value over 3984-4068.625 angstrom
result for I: 9.23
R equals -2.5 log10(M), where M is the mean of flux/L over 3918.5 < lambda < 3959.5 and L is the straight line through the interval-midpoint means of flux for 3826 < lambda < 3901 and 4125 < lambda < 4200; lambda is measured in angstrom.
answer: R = 0.06 mag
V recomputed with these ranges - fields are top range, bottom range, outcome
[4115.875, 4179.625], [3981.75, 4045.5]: 1.00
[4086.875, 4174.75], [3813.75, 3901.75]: 1.07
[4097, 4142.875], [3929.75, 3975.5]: 1.06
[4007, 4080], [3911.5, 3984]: 1.07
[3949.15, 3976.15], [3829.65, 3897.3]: 1.05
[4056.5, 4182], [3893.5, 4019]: 1.06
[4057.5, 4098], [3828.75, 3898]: 1.07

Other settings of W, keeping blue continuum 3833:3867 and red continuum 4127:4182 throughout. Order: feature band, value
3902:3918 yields -1.1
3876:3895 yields 1.1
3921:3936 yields 1.4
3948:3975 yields -1.8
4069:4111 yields -2.5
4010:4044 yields -1.5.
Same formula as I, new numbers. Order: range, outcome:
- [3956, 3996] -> 9.29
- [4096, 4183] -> 8.74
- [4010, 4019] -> 8.86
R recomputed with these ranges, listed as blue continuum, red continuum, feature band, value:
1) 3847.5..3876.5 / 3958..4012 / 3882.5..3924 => 0.10 mag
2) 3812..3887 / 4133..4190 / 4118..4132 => 0.01 mag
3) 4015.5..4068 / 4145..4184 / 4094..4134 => 0.00 mag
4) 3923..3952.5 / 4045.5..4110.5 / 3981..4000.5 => -0.03 mag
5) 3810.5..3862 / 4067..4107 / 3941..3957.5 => -0.06 mag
